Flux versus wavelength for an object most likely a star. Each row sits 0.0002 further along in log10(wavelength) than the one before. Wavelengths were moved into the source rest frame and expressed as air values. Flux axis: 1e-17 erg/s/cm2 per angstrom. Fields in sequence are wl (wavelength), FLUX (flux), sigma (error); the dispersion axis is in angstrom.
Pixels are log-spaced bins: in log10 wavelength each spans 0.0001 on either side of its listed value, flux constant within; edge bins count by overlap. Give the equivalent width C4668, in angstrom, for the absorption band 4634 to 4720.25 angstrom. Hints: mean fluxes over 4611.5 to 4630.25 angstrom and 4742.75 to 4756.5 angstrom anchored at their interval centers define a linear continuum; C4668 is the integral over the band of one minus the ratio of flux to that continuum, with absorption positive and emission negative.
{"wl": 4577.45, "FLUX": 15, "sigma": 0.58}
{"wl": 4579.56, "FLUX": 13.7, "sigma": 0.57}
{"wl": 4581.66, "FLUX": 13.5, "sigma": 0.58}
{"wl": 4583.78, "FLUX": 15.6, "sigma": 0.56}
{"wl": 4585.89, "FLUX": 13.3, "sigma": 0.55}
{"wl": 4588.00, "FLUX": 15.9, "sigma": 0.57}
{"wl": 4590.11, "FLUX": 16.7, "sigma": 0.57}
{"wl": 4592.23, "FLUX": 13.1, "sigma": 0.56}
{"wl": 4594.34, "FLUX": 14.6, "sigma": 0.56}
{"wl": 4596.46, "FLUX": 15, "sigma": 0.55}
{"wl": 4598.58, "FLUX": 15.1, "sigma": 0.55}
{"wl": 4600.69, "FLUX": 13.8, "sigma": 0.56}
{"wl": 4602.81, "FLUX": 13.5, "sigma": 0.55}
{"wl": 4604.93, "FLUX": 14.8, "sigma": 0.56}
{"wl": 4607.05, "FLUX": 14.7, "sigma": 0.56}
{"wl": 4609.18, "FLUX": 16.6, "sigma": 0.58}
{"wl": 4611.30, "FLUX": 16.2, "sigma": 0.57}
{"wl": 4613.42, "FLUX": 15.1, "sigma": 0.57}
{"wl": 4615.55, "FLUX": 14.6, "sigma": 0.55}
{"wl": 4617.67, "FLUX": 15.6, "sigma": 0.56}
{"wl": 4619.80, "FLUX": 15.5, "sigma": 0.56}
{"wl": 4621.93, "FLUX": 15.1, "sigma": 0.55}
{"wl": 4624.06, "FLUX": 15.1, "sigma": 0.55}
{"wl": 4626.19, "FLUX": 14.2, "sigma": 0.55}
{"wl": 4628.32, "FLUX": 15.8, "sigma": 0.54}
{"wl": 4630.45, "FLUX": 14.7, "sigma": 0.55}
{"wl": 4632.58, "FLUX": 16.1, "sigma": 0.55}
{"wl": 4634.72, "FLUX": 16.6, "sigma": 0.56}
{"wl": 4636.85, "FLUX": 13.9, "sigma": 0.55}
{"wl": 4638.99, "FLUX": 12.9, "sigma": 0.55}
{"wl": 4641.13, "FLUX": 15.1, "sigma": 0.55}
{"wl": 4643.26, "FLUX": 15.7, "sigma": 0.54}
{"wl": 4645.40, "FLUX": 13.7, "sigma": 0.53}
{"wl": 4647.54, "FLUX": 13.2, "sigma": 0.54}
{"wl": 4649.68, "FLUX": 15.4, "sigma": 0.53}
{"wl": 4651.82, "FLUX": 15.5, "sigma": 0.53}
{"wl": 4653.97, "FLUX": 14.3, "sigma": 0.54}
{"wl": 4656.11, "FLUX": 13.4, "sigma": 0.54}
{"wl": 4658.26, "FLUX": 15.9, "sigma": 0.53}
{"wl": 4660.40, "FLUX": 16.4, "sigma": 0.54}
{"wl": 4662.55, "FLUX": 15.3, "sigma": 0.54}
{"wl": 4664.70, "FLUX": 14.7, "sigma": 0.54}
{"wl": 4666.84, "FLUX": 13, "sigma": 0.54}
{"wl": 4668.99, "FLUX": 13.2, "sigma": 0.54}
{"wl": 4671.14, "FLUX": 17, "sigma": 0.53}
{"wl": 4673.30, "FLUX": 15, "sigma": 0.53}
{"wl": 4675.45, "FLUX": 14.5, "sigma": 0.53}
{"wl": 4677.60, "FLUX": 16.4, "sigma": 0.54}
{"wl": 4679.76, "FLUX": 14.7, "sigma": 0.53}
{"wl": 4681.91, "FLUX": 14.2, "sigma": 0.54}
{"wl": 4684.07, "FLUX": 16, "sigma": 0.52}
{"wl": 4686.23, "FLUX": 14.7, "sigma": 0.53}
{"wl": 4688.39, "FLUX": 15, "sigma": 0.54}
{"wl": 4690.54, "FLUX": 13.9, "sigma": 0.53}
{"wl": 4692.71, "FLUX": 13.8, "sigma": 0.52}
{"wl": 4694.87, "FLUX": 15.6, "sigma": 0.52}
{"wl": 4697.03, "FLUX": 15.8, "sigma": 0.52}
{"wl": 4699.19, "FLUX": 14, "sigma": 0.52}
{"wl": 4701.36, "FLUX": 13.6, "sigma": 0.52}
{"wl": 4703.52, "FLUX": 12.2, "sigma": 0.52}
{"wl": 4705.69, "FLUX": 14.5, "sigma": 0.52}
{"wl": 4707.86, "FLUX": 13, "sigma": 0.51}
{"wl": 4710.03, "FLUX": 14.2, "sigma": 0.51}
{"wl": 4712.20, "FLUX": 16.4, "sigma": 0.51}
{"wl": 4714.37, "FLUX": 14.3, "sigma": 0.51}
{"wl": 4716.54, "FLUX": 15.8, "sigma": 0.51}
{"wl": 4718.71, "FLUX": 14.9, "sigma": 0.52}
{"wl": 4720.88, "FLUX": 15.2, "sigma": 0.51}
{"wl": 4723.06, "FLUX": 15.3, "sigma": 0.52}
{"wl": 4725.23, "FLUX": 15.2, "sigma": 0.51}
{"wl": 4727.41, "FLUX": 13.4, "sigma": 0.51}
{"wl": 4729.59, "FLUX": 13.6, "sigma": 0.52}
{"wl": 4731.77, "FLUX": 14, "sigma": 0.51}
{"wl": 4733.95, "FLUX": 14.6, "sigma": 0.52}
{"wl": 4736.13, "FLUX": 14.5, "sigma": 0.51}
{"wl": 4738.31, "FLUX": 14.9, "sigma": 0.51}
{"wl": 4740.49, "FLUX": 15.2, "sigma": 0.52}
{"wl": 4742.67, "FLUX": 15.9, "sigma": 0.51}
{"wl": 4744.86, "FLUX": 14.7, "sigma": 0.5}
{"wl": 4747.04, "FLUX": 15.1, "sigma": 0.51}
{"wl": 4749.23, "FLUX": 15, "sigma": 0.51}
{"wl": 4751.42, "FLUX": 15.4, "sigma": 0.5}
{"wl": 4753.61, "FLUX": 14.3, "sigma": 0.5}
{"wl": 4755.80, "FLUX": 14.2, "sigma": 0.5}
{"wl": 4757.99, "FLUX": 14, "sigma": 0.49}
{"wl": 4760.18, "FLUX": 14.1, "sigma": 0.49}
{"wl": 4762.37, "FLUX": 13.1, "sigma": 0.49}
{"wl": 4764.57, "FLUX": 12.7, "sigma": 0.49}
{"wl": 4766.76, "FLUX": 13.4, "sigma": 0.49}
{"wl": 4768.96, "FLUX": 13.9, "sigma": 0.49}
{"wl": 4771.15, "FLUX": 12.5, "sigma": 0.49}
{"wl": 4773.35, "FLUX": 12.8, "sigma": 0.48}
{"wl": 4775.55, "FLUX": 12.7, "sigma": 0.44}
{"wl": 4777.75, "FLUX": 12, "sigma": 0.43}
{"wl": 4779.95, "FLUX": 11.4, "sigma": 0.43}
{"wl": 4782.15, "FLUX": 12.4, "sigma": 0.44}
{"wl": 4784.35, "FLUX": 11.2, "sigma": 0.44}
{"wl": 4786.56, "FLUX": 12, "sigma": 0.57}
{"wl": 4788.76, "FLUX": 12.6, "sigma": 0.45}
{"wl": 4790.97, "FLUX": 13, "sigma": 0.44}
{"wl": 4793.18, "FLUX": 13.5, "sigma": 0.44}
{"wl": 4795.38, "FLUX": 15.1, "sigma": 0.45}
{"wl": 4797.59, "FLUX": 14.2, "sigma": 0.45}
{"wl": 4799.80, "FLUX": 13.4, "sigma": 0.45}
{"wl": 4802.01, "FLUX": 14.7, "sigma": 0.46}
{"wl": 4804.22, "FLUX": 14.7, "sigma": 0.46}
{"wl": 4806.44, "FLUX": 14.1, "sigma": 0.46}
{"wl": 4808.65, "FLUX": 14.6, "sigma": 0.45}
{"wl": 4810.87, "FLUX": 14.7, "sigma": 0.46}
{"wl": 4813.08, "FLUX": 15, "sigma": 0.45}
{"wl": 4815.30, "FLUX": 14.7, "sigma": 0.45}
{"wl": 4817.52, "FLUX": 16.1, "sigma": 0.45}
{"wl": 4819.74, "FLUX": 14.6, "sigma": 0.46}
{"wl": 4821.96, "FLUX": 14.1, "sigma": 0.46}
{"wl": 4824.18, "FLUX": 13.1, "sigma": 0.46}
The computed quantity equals 2.0 angstrom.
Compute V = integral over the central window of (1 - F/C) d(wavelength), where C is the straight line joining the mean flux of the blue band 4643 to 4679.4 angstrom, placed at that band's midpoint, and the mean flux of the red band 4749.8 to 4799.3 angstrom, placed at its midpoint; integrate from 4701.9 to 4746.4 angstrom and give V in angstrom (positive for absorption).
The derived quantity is -2.1 angstrom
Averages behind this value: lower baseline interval 14.8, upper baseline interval 13.2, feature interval 14.6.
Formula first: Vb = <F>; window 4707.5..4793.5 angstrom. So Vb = 13.9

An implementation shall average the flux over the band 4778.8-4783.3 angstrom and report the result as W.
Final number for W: 11.9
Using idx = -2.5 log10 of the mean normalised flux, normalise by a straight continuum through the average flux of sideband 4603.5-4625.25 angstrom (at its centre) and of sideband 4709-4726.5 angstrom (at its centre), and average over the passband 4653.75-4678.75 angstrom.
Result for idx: 0.02 mag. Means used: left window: 15.3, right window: 15.2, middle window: 14.9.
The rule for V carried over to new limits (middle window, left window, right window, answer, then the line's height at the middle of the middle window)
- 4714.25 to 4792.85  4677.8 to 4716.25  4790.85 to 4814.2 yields 3.1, 14.4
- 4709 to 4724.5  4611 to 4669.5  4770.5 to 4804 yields -1.4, 13.9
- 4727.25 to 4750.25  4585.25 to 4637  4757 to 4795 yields -2.3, 13.3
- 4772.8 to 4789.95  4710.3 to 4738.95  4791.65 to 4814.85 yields 2.8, 14.5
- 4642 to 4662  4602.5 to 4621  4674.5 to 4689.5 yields 0.4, 15.1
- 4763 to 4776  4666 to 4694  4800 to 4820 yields 1.5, 14.7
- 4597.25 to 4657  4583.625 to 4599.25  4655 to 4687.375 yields 0.2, 14.9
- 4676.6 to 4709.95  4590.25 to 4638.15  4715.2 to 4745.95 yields 0.9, 14.9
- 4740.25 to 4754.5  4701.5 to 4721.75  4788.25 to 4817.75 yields -0.7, 14.4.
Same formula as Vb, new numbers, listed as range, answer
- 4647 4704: 14.7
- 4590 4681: 14.9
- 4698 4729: 14.4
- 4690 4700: 14.7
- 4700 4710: 13.4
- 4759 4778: 13.1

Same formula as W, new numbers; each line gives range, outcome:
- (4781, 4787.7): 11.9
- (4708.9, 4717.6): 15.2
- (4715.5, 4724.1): 15.3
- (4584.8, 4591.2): 15.3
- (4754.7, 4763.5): 13.8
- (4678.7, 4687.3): 14.9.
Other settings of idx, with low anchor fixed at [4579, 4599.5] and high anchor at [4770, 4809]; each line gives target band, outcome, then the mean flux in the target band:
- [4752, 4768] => -0.03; 13.7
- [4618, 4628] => -0.05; 15.1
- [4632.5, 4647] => -0.03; 14.7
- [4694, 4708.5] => -0.02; 14.1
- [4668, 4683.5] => -0.08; 15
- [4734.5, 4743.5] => -0.12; 15.1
